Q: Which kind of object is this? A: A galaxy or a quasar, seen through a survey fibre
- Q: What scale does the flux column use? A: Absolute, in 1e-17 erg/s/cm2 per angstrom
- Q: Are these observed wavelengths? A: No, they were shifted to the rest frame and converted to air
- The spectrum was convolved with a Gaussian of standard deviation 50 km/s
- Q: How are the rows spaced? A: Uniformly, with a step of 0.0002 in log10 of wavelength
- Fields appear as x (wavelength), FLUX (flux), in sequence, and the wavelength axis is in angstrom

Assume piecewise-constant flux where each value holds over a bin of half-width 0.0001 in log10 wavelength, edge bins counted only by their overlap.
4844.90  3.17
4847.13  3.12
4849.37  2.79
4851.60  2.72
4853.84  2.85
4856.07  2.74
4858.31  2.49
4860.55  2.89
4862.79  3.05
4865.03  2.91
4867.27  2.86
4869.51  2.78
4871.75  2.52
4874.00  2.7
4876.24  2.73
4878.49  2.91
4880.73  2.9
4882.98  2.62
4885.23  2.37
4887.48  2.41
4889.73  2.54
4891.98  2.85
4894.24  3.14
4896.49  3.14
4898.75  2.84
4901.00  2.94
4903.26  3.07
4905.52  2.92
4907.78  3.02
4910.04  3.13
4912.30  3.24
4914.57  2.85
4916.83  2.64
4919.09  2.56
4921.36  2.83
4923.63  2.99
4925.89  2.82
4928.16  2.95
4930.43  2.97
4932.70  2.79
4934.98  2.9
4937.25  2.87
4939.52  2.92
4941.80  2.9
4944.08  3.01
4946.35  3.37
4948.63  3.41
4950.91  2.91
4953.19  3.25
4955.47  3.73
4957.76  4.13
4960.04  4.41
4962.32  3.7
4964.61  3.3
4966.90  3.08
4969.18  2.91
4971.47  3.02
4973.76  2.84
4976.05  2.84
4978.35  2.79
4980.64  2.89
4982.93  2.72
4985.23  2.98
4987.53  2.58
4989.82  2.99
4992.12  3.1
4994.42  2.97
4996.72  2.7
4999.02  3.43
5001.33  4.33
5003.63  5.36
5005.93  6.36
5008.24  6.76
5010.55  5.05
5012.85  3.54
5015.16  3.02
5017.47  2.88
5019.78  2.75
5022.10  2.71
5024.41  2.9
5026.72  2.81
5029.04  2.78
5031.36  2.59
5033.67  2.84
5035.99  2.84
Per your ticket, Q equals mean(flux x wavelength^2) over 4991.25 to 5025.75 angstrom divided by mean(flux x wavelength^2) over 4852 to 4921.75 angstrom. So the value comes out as 1.44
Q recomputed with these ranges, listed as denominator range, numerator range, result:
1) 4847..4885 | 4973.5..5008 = 1.32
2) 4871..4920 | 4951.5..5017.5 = 1.32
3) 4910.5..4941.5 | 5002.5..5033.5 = 1.36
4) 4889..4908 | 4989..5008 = 1.44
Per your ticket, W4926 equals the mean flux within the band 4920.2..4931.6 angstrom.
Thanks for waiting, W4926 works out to 2.91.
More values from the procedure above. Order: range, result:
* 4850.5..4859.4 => 2.7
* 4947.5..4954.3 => 3.19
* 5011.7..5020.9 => 3.05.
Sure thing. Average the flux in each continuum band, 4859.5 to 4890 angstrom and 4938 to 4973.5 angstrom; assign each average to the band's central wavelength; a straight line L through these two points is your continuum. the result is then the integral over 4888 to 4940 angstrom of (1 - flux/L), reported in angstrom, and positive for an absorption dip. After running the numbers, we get 1.9 angstrom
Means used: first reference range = 2.73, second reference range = 3.32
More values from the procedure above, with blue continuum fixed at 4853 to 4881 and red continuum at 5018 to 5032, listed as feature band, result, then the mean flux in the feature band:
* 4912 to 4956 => -3.2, 2.98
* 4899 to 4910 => -0.8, 2.99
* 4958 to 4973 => -3.5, 3.43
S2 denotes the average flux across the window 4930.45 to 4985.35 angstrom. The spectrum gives 3.15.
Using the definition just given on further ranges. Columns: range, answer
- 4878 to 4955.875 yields 2.93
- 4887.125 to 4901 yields 2.85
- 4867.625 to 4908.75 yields 2.8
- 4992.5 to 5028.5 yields 3.8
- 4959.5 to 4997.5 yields 3.03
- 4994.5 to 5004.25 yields 3.77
